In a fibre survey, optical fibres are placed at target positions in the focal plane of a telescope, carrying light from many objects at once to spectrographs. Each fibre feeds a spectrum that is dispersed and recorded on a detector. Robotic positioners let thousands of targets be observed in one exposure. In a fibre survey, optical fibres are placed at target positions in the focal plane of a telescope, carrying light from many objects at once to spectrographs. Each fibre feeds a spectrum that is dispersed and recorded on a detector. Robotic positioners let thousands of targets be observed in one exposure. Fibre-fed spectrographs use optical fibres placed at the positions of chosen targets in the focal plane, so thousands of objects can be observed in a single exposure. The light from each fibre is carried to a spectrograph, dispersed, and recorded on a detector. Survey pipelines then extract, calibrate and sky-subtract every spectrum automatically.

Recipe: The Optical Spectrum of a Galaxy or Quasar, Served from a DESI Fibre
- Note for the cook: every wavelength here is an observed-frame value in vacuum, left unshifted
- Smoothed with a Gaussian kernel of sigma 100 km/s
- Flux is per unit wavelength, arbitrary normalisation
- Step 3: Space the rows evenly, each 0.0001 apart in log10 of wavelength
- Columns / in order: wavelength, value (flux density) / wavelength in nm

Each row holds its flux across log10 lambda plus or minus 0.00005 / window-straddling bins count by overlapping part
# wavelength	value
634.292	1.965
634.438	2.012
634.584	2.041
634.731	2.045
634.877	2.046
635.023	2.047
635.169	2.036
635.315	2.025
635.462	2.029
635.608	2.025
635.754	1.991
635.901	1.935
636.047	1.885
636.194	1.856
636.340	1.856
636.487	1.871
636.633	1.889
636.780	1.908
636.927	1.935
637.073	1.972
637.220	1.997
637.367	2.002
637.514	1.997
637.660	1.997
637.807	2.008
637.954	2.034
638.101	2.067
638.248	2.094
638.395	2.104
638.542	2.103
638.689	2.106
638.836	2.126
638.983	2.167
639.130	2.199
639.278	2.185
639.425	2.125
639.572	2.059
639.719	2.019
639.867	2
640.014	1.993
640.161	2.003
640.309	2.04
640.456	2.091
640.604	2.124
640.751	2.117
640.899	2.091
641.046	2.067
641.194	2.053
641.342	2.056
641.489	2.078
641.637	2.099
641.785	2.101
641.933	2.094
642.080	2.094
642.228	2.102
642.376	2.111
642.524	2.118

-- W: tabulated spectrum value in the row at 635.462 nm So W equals 2.029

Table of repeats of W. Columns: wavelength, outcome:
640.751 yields 2.117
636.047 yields 1.885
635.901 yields 1.935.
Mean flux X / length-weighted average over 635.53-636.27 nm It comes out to 1.94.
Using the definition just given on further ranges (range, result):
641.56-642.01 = 2.1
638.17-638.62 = 2.1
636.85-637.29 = 1.97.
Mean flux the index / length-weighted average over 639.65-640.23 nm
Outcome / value 2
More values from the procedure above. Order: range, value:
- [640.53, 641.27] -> 2.09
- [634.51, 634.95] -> 2.04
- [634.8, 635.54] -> 2.04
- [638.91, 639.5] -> 2.17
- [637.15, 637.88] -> 2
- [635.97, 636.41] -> 1.87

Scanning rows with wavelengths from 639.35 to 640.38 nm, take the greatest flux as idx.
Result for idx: 2.125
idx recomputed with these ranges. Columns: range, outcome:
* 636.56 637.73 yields 2.002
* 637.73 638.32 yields 2.094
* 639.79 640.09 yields 2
